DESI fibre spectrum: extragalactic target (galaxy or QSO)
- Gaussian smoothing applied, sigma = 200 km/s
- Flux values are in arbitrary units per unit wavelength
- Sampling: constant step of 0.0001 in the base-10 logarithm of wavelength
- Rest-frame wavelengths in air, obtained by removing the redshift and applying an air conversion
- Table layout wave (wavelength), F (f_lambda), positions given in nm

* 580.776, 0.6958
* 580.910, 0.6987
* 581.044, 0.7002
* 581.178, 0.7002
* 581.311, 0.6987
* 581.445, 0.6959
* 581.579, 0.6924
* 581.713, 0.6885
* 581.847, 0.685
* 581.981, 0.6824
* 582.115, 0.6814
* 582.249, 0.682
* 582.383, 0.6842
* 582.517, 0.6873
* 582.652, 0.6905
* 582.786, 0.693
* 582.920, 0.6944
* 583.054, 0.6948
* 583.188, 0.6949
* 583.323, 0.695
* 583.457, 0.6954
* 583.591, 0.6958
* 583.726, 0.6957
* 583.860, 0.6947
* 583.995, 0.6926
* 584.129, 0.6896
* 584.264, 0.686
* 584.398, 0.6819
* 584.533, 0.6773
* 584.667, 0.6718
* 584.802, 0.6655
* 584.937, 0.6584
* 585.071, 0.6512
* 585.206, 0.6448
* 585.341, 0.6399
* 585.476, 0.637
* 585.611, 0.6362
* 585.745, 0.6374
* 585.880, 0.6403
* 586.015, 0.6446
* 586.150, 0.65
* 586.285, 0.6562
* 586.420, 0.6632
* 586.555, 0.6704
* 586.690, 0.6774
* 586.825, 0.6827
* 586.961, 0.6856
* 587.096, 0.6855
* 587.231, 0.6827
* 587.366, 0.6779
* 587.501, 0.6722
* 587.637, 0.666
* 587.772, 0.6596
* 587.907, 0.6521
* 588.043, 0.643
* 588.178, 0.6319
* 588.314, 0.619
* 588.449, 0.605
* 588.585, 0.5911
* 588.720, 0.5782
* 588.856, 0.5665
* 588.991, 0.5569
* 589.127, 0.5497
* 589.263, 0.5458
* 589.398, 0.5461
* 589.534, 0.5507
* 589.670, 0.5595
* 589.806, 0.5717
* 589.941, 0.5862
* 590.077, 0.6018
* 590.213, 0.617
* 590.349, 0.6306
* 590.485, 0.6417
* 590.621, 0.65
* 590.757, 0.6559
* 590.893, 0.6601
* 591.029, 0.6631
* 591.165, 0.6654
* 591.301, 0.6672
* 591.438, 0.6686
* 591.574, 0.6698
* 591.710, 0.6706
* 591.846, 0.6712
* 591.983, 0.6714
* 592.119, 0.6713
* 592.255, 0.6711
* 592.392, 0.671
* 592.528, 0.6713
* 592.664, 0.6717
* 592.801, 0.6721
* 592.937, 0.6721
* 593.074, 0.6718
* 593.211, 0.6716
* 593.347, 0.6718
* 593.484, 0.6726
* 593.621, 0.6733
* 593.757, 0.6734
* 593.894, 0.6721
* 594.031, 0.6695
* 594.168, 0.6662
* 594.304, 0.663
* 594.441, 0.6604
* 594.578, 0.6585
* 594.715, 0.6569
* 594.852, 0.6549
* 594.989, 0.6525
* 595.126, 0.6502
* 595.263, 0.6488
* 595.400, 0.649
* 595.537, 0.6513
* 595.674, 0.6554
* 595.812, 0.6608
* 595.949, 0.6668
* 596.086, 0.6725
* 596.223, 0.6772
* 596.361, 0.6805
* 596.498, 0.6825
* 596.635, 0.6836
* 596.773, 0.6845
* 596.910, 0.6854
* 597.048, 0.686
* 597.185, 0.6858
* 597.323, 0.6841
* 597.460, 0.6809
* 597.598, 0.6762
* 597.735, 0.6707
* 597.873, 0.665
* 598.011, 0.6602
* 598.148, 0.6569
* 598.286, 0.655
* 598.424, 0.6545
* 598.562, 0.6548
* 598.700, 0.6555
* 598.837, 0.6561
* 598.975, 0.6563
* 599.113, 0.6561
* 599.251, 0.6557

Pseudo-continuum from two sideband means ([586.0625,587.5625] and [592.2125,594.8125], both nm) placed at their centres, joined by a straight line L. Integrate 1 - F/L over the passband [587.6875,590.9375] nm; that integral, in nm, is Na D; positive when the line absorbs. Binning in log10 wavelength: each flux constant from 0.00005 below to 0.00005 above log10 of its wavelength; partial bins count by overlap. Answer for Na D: 0.33 nm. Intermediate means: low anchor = 0.673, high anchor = 0.669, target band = 0.603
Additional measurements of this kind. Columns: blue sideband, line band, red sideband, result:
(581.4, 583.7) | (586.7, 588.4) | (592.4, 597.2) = 0.045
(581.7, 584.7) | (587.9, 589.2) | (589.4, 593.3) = 0.125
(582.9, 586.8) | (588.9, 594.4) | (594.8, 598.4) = 0.223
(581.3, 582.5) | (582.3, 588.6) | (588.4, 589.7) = -0.423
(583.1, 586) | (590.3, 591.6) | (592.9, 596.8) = 0.020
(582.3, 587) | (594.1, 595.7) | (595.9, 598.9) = 0.039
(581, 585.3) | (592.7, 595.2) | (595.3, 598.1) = 0.035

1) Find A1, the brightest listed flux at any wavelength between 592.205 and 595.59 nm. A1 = 0.6734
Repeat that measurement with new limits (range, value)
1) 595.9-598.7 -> 0.686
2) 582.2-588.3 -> 0.6958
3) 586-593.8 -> 0.6856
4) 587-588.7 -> 0.6855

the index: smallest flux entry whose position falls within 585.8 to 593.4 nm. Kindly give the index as 0.5458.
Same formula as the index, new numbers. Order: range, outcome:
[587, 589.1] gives 0.5569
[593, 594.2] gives 0.6662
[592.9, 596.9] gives 0.6488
